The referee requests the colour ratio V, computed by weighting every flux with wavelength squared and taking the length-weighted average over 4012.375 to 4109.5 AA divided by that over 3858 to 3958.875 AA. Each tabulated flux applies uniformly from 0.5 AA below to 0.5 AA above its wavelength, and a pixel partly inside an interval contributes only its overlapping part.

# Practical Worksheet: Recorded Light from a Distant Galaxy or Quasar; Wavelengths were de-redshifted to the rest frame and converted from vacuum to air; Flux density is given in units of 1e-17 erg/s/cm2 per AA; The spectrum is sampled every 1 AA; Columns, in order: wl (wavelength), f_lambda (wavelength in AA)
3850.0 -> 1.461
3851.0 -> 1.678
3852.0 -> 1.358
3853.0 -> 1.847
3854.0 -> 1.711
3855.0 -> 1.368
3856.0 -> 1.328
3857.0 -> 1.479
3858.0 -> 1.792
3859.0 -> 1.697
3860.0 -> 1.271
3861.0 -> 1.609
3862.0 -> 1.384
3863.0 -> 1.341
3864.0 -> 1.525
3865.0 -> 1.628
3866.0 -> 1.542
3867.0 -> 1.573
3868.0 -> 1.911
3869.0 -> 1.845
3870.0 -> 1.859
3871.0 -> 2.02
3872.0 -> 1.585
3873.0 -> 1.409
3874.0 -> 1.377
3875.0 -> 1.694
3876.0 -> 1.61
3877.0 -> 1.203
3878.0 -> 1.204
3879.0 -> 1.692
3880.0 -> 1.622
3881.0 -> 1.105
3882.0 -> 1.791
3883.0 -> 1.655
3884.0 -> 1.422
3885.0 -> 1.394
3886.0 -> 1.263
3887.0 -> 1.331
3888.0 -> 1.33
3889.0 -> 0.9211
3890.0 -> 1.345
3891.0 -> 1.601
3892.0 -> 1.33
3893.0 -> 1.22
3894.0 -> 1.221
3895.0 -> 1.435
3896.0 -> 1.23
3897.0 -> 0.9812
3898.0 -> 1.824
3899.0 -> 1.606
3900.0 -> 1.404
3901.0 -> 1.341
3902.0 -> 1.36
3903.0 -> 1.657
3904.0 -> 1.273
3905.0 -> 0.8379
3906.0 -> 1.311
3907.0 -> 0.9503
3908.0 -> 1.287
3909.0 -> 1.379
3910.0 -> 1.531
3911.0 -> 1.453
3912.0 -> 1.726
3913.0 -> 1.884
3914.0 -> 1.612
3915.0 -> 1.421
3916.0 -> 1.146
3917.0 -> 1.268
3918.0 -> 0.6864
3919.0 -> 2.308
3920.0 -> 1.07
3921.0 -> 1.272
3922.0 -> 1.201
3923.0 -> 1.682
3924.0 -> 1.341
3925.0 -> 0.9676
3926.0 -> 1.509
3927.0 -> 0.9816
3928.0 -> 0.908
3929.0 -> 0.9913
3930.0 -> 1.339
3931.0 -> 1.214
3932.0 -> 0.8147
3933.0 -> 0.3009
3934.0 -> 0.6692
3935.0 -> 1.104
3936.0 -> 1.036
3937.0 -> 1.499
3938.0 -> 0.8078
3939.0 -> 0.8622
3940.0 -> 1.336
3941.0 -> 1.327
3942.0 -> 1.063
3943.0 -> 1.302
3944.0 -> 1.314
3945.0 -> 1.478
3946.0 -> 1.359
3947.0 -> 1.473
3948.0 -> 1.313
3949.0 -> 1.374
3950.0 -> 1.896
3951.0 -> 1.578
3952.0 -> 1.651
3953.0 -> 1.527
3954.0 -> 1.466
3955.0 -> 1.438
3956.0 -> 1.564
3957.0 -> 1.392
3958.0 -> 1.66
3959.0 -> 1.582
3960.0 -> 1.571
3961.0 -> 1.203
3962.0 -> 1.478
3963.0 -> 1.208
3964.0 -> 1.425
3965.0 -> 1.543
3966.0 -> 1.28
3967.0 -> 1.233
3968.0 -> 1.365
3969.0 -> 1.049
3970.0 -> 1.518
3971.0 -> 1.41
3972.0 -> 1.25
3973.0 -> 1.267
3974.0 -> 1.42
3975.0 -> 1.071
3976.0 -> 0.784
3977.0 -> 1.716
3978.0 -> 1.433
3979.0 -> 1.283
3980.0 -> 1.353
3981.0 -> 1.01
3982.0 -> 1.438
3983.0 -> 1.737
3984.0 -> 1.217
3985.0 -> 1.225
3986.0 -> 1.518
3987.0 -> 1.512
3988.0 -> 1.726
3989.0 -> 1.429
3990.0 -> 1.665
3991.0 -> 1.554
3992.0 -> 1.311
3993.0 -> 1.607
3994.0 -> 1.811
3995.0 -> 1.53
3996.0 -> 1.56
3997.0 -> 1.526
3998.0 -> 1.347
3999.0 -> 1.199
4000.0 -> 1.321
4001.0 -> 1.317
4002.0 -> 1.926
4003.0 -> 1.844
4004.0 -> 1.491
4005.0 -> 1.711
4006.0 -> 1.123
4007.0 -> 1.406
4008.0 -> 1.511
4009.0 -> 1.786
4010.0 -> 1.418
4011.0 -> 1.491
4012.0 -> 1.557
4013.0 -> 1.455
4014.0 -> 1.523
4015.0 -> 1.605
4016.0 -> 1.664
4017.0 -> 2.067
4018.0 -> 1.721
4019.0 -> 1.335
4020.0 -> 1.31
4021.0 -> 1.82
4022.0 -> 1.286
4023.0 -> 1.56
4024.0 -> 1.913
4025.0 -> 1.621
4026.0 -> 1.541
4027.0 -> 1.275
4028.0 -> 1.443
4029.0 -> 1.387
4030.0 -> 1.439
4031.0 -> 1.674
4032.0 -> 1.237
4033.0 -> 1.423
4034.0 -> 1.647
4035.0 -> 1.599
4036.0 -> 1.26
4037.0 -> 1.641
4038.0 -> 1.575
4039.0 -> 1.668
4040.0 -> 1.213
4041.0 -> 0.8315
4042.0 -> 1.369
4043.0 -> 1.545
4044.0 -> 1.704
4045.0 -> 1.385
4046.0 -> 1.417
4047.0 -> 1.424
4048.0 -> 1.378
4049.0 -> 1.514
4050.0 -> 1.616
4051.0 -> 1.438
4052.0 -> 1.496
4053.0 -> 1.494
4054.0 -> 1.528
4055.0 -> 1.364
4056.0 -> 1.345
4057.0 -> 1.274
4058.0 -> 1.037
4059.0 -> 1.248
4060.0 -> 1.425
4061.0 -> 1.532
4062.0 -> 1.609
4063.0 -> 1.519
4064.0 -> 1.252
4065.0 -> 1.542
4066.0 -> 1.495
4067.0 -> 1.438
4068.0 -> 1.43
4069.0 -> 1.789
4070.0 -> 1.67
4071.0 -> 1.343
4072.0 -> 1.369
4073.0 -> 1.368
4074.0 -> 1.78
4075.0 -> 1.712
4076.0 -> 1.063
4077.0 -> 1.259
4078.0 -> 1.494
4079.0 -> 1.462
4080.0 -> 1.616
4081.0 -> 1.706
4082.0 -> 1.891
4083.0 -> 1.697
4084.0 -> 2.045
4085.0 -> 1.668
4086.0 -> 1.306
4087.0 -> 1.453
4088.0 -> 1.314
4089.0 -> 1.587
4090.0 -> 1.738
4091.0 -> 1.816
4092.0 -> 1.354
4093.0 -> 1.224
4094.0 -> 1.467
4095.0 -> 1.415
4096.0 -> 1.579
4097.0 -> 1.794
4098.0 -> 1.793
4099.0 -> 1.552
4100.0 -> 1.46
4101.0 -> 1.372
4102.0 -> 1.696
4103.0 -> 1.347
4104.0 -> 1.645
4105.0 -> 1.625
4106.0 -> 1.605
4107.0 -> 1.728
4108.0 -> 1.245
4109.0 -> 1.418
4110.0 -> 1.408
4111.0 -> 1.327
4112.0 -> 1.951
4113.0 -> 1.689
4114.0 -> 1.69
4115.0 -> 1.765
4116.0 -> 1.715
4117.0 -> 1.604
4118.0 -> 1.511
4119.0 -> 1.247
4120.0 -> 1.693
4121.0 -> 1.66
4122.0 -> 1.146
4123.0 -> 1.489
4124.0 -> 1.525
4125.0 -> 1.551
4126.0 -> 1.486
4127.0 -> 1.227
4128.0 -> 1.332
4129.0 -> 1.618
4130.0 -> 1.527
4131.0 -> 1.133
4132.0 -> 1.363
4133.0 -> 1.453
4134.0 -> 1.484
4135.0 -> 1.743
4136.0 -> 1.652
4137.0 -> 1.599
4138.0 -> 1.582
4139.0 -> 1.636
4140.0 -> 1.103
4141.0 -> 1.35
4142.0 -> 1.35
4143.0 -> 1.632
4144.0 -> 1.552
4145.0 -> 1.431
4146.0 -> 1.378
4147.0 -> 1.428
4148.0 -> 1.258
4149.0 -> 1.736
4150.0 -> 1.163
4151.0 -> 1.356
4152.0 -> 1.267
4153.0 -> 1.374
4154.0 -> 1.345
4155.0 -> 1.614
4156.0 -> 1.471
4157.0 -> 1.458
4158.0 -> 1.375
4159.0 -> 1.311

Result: 1.18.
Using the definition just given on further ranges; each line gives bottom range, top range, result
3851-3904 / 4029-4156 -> 1.12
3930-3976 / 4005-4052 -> 1.20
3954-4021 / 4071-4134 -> 1.11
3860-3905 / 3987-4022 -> 1.13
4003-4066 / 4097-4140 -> 1.08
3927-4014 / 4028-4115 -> 1.15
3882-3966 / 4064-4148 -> 1.25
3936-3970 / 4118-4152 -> 1.15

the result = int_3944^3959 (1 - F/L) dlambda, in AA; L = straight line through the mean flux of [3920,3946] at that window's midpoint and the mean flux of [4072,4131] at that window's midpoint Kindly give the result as -4.2 AA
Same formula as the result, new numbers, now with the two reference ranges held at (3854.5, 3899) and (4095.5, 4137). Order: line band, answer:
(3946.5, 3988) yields 2.6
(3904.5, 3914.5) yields 0.6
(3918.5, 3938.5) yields 4.6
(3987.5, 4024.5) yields -1.1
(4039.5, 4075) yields 1.9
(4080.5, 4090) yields -0.7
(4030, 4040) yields 0.1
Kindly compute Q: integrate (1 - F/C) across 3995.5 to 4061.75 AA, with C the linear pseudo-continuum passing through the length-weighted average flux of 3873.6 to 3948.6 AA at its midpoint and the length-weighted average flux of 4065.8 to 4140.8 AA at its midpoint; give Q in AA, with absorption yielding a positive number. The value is -1.9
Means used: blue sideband 1.3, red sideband 1.53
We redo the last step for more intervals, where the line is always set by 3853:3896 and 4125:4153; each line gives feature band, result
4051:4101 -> -1.8 AA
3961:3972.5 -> 1.1 AA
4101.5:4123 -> -1.7 AA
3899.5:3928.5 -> 2.9 AA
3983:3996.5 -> -0.5 AA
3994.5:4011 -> -0.4 AA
